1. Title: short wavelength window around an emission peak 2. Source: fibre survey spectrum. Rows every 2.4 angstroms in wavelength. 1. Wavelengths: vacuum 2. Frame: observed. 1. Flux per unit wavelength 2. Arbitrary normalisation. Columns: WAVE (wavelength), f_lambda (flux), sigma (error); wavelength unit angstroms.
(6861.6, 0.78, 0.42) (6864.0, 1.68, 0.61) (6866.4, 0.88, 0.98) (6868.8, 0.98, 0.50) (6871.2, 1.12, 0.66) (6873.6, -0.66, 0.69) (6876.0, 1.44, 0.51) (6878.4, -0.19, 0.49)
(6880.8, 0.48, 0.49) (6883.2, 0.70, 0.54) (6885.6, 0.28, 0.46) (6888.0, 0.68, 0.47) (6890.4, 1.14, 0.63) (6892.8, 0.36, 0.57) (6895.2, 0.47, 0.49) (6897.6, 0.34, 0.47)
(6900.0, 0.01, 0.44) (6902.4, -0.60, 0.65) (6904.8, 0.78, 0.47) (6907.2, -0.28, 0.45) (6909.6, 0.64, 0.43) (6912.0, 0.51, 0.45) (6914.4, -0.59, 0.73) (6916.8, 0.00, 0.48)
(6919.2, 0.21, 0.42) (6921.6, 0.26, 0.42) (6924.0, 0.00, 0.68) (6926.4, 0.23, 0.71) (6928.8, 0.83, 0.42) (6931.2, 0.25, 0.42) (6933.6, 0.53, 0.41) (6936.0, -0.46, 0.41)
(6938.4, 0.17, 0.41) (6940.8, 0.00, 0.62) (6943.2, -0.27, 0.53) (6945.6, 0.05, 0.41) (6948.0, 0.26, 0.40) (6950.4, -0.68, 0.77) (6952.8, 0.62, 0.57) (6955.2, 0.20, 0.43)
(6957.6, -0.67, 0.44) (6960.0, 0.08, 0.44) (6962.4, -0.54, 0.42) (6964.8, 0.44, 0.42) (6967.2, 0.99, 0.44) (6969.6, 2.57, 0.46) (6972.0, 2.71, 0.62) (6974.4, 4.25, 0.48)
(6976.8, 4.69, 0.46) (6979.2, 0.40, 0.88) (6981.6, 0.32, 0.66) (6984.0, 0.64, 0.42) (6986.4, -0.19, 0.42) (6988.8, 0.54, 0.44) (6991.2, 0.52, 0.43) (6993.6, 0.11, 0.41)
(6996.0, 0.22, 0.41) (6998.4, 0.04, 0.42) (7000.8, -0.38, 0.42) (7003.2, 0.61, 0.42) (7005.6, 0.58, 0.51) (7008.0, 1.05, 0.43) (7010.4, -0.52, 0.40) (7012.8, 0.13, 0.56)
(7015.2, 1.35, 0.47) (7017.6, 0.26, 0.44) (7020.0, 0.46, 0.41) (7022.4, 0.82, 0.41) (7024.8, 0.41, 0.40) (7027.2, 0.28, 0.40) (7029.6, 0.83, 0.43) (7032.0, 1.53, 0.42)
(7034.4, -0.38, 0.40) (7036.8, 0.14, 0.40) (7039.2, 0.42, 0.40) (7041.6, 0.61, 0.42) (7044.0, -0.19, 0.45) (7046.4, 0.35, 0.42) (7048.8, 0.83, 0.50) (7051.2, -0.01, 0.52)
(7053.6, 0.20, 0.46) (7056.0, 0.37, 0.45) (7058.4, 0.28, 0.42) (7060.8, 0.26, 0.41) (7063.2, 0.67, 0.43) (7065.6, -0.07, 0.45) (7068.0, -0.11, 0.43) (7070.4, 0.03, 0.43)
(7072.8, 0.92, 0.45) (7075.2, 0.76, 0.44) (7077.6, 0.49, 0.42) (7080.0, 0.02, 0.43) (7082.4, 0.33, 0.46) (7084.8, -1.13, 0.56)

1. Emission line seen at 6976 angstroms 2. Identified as [O II]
